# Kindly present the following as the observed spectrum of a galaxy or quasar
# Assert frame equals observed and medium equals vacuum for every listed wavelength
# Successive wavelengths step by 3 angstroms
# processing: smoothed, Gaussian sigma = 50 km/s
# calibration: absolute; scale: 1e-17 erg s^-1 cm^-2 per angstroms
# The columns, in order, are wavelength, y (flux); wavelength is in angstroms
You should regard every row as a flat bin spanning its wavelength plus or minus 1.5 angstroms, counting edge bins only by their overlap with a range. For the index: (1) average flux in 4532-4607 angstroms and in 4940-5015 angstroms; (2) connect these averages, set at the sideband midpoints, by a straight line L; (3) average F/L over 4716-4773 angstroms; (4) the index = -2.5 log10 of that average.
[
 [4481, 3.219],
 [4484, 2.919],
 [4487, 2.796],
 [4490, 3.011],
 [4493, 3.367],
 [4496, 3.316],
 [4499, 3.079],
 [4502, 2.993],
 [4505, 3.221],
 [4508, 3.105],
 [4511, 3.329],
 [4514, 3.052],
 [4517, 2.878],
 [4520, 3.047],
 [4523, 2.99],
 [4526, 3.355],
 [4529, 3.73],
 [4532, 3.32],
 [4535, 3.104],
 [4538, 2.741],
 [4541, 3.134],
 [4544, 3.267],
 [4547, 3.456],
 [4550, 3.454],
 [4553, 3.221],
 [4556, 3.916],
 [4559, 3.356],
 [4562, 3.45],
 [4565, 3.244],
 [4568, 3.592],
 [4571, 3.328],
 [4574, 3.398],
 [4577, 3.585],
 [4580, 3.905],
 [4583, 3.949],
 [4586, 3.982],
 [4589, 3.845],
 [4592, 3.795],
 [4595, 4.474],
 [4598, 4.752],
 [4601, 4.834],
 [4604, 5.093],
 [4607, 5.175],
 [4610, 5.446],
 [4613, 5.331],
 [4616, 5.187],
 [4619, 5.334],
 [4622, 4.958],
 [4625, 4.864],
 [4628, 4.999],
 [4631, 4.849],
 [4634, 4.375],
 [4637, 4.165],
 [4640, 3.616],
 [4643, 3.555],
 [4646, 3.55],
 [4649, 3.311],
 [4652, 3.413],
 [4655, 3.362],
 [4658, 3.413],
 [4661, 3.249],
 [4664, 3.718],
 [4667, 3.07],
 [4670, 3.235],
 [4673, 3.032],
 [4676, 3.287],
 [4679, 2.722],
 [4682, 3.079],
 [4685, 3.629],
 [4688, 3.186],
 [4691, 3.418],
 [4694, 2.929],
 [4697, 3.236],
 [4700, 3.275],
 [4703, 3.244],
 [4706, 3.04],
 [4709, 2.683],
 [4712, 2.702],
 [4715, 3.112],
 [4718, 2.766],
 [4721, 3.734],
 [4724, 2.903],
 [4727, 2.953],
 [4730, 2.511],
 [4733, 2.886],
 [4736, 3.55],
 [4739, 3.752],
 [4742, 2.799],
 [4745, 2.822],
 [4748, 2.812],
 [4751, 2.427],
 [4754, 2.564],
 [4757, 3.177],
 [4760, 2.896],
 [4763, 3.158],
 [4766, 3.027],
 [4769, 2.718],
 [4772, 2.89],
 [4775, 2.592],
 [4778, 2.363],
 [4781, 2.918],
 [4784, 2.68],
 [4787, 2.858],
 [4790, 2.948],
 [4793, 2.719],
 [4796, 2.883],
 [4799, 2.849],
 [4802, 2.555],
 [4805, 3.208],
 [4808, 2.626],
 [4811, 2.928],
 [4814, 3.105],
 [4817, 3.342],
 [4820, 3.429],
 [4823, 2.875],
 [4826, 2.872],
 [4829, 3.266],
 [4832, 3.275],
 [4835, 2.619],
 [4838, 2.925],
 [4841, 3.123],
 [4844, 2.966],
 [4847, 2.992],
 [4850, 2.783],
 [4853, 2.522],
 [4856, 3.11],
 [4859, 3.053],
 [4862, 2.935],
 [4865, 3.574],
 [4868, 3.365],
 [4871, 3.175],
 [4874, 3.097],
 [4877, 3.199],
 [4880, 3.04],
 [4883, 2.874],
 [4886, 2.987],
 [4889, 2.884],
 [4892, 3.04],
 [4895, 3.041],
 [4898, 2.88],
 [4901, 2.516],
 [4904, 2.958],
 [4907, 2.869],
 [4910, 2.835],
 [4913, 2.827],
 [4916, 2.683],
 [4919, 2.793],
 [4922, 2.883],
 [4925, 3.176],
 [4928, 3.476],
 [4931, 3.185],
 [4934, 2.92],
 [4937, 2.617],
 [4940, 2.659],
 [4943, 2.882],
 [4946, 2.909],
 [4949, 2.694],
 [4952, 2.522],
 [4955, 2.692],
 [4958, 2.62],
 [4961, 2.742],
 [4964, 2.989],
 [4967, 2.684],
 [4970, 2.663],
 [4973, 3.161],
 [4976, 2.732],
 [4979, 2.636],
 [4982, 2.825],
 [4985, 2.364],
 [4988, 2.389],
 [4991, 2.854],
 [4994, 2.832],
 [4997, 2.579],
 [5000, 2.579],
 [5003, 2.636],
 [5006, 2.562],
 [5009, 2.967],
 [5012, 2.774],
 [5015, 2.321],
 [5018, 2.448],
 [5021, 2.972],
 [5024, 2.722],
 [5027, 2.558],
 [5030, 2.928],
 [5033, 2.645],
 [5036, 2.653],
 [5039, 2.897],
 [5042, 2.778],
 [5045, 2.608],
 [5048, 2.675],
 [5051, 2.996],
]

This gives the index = 0.112 mag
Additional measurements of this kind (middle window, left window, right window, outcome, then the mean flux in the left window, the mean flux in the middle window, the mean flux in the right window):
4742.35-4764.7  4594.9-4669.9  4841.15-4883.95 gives 0.27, 4.3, 2.84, 3.05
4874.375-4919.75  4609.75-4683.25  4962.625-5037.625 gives 0.06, 3.94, 2.9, 2.7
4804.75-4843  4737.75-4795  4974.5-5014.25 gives -0.09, 2.84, 3.04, 2.66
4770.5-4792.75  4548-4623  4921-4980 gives 0.25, 4.17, 2.75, 2.84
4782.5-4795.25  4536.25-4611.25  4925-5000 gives 0.16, 3.85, 2.81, 2.78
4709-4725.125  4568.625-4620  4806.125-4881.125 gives 0.23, 4.41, 3.01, 3.05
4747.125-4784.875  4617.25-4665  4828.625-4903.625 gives 0.24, 4.06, 2.79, 3.01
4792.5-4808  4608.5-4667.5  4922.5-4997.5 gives 0.23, 4.21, 2.83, 2.8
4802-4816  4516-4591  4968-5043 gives 0.03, 3.42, 2.94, 2.7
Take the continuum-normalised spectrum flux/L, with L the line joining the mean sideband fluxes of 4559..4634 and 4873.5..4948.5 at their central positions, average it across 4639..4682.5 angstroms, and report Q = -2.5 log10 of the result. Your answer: 0.23 mag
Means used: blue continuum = 4.37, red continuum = 2.92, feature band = 3.31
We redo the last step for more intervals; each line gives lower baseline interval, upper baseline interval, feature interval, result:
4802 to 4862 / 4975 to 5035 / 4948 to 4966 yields 0.02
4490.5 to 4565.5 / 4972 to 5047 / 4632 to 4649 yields -0.23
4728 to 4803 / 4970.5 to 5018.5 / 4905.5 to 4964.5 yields -0.05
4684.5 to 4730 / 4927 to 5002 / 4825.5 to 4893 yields -0.05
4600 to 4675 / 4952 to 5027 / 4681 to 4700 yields 0.22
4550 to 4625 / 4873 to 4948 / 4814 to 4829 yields 0.05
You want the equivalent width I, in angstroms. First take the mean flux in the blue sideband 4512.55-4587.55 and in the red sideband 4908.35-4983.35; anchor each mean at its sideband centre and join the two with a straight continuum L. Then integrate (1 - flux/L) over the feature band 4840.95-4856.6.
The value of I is 0.43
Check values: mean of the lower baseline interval 3.38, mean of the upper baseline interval 2.83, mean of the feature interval 2.89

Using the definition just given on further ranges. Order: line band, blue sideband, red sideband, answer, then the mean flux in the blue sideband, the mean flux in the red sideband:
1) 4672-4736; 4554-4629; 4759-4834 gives 8.4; 4.3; 2.92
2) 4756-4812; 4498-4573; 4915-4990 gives 2.7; 3.26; 2.8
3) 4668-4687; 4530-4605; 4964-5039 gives 1.5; 3.68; 2.7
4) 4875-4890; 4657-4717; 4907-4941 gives -0.2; 3.16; 2.92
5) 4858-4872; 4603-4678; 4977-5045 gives 0.1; 4.13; 2.68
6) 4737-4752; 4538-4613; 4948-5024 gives 2.0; 3.91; 2.69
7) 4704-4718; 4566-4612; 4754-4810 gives 1.9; 4.21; 2.83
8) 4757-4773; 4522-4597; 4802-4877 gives 1.0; 3.52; 3.04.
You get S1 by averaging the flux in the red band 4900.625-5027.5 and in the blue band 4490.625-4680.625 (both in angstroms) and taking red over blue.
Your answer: 0.7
